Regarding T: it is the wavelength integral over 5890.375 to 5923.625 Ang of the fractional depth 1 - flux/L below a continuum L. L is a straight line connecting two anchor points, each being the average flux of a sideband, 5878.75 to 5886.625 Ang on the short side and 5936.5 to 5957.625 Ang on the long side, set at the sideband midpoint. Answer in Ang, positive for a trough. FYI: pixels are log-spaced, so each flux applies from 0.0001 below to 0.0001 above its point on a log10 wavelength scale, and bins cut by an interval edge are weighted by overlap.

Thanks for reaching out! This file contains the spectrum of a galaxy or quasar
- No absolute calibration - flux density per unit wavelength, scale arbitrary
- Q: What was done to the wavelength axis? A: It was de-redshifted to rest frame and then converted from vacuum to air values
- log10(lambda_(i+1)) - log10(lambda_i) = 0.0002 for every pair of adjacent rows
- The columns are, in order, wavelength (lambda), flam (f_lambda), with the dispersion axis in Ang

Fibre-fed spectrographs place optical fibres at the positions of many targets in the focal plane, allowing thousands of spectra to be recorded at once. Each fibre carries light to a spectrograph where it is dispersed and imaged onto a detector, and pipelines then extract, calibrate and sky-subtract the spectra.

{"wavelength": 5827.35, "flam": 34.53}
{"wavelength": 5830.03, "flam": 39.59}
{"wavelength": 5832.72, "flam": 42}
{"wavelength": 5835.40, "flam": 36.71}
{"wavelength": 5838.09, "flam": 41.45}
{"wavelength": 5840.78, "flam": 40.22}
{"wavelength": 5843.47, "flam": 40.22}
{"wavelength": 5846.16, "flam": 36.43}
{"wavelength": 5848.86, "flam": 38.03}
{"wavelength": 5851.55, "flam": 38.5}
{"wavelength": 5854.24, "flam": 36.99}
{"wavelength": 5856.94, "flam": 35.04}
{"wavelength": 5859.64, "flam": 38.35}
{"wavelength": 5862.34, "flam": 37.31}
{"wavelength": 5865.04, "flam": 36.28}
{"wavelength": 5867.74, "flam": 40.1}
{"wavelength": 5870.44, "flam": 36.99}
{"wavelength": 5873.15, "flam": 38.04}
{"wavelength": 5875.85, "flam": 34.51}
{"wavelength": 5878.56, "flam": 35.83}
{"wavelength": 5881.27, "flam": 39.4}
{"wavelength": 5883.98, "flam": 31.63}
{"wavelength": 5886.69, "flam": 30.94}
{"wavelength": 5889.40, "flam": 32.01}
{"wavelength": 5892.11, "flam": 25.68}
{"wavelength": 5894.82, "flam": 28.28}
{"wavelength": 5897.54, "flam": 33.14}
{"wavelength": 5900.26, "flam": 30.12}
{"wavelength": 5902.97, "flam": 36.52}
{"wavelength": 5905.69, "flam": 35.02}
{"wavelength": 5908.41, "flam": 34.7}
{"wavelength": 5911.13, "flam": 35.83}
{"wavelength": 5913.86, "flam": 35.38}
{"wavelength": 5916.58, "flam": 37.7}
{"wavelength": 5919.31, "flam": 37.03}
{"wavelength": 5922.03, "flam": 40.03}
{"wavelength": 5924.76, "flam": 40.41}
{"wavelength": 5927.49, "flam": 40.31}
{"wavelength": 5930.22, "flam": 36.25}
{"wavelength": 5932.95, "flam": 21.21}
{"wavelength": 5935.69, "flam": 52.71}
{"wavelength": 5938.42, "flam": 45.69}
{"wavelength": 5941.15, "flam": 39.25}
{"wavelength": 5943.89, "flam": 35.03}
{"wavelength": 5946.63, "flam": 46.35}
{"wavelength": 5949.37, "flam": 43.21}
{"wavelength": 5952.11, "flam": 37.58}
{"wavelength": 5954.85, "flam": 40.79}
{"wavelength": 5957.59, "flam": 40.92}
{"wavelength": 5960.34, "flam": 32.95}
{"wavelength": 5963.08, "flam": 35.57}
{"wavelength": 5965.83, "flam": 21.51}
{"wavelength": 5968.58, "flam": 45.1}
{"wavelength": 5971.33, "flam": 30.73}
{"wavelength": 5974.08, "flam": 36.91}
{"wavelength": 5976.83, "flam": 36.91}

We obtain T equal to 2.9 Ang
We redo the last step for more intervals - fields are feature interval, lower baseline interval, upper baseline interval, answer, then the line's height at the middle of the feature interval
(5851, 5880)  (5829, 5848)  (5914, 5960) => 1.8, 39.4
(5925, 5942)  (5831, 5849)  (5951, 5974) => -1.3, 36.6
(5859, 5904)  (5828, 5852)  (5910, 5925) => 4.7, 38.3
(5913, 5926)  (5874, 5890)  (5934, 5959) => 0.2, 38.8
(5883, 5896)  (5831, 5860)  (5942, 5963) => 3.1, 38.9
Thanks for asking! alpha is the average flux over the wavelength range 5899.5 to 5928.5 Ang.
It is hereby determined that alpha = 36.7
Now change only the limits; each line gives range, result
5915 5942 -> 39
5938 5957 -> 40.9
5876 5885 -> 35.6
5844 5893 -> 35.8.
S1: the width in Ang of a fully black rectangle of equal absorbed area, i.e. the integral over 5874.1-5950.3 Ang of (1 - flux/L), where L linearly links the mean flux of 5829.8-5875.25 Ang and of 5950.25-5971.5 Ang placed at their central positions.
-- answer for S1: 1.7 Ang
